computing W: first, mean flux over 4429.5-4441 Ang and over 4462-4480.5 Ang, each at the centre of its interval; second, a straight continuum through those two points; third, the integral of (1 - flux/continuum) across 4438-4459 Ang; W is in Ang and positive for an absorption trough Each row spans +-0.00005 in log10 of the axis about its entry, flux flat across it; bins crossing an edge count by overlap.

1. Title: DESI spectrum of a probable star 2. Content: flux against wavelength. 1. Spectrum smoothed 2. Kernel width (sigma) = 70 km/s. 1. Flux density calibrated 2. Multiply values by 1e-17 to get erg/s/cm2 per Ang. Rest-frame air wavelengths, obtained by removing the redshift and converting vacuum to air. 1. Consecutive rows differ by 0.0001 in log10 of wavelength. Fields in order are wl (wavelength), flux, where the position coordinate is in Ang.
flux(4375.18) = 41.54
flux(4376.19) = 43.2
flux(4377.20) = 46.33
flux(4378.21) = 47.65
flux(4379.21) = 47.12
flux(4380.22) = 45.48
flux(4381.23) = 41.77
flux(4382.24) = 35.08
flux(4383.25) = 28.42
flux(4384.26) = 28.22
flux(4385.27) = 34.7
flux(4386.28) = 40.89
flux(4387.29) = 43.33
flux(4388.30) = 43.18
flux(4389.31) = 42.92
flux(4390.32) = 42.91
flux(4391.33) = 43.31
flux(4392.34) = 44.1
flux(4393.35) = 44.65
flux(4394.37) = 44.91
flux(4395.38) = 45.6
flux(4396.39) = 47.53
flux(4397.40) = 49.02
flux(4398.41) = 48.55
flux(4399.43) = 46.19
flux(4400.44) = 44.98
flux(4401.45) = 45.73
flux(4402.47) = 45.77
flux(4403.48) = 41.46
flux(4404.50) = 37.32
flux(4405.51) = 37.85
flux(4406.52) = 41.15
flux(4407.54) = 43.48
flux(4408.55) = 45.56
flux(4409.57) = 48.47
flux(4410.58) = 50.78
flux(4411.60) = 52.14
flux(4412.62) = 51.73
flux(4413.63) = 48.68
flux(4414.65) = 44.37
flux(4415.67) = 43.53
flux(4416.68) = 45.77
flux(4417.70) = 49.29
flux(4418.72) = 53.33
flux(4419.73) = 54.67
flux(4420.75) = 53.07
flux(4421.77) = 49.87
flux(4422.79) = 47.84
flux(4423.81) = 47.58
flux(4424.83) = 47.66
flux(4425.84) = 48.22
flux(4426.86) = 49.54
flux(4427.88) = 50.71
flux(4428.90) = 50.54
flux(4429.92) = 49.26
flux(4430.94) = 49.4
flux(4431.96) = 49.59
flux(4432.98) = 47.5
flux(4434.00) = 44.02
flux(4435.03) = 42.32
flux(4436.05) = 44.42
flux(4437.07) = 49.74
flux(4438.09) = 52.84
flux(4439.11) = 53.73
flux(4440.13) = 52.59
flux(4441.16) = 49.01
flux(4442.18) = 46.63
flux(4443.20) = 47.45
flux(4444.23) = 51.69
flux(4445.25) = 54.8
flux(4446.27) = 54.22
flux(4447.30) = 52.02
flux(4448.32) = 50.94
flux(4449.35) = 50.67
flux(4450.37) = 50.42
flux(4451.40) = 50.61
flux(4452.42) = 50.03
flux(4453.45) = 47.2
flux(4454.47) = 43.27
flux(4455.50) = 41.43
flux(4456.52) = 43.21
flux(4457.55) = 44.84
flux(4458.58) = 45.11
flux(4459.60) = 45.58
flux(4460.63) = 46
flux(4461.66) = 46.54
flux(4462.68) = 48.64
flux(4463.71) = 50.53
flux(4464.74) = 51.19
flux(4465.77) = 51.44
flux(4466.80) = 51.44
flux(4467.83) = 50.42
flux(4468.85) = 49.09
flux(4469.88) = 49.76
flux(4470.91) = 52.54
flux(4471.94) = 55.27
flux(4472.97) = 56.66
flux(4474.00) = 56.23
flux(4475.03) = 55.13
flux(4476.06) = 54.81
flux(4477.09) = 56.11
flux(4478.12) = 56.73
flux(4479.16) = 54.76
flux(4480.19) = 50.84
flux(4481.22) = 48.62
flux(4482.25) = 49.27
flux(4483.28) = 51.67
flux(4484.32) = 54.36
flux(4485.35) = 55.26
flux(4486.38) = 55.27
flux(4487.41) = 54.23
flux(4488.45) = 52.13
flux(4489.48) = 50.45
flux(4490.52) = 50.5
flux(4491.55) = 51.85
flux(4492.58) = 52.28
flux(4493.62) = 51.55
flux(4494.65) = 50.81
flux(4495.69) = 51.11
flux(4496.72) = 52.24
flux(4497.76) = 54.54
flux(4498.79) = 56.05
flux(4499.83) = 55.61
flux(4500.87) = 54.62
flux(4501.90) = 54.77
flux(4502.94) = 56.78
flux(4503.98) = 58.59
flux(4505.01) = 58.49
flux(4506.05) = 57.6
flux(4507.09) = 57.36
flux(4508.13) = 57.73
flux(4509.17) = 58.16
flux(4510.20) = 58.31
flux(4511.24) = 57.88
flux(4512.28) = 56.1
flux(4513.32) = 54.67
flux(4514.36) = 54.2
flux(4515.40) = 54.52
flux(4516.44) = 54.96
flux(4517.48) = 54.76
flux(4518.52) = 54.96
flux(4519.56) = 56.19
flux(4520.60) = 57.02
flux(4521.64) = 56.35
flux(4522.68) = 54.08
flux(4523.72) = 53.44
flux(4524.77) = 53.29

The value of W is 0.4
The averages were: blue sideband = 48.7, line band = 49.1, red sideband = 52.8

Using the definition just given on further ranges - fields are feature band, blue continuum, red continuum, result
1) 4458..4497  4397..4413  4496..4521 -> 0.86 Ang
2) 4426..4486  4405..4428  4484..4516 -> 1.26 Ang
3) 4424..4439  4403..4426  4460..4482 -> 0.05 Ang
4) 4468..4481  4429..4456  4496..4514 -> -0.24 Ang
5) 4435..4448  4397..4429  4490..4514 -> -0.16 Ang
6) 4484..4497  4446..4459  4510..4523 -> 0.01 Ang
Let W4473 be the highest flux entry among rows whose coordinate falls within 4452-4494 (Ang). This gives 56.73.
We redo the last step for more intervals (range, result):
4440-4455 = 54.8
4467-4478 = 56.66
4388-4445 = 54.67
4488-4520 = 58.59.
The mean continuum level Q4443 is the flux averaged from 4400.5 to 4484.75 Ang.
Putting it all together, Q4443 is 49.1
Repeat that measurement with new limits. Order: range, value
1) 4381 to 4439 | 45.6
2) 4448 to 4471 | 48.2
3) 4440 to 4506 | 51.6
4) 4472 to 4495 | 53.2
